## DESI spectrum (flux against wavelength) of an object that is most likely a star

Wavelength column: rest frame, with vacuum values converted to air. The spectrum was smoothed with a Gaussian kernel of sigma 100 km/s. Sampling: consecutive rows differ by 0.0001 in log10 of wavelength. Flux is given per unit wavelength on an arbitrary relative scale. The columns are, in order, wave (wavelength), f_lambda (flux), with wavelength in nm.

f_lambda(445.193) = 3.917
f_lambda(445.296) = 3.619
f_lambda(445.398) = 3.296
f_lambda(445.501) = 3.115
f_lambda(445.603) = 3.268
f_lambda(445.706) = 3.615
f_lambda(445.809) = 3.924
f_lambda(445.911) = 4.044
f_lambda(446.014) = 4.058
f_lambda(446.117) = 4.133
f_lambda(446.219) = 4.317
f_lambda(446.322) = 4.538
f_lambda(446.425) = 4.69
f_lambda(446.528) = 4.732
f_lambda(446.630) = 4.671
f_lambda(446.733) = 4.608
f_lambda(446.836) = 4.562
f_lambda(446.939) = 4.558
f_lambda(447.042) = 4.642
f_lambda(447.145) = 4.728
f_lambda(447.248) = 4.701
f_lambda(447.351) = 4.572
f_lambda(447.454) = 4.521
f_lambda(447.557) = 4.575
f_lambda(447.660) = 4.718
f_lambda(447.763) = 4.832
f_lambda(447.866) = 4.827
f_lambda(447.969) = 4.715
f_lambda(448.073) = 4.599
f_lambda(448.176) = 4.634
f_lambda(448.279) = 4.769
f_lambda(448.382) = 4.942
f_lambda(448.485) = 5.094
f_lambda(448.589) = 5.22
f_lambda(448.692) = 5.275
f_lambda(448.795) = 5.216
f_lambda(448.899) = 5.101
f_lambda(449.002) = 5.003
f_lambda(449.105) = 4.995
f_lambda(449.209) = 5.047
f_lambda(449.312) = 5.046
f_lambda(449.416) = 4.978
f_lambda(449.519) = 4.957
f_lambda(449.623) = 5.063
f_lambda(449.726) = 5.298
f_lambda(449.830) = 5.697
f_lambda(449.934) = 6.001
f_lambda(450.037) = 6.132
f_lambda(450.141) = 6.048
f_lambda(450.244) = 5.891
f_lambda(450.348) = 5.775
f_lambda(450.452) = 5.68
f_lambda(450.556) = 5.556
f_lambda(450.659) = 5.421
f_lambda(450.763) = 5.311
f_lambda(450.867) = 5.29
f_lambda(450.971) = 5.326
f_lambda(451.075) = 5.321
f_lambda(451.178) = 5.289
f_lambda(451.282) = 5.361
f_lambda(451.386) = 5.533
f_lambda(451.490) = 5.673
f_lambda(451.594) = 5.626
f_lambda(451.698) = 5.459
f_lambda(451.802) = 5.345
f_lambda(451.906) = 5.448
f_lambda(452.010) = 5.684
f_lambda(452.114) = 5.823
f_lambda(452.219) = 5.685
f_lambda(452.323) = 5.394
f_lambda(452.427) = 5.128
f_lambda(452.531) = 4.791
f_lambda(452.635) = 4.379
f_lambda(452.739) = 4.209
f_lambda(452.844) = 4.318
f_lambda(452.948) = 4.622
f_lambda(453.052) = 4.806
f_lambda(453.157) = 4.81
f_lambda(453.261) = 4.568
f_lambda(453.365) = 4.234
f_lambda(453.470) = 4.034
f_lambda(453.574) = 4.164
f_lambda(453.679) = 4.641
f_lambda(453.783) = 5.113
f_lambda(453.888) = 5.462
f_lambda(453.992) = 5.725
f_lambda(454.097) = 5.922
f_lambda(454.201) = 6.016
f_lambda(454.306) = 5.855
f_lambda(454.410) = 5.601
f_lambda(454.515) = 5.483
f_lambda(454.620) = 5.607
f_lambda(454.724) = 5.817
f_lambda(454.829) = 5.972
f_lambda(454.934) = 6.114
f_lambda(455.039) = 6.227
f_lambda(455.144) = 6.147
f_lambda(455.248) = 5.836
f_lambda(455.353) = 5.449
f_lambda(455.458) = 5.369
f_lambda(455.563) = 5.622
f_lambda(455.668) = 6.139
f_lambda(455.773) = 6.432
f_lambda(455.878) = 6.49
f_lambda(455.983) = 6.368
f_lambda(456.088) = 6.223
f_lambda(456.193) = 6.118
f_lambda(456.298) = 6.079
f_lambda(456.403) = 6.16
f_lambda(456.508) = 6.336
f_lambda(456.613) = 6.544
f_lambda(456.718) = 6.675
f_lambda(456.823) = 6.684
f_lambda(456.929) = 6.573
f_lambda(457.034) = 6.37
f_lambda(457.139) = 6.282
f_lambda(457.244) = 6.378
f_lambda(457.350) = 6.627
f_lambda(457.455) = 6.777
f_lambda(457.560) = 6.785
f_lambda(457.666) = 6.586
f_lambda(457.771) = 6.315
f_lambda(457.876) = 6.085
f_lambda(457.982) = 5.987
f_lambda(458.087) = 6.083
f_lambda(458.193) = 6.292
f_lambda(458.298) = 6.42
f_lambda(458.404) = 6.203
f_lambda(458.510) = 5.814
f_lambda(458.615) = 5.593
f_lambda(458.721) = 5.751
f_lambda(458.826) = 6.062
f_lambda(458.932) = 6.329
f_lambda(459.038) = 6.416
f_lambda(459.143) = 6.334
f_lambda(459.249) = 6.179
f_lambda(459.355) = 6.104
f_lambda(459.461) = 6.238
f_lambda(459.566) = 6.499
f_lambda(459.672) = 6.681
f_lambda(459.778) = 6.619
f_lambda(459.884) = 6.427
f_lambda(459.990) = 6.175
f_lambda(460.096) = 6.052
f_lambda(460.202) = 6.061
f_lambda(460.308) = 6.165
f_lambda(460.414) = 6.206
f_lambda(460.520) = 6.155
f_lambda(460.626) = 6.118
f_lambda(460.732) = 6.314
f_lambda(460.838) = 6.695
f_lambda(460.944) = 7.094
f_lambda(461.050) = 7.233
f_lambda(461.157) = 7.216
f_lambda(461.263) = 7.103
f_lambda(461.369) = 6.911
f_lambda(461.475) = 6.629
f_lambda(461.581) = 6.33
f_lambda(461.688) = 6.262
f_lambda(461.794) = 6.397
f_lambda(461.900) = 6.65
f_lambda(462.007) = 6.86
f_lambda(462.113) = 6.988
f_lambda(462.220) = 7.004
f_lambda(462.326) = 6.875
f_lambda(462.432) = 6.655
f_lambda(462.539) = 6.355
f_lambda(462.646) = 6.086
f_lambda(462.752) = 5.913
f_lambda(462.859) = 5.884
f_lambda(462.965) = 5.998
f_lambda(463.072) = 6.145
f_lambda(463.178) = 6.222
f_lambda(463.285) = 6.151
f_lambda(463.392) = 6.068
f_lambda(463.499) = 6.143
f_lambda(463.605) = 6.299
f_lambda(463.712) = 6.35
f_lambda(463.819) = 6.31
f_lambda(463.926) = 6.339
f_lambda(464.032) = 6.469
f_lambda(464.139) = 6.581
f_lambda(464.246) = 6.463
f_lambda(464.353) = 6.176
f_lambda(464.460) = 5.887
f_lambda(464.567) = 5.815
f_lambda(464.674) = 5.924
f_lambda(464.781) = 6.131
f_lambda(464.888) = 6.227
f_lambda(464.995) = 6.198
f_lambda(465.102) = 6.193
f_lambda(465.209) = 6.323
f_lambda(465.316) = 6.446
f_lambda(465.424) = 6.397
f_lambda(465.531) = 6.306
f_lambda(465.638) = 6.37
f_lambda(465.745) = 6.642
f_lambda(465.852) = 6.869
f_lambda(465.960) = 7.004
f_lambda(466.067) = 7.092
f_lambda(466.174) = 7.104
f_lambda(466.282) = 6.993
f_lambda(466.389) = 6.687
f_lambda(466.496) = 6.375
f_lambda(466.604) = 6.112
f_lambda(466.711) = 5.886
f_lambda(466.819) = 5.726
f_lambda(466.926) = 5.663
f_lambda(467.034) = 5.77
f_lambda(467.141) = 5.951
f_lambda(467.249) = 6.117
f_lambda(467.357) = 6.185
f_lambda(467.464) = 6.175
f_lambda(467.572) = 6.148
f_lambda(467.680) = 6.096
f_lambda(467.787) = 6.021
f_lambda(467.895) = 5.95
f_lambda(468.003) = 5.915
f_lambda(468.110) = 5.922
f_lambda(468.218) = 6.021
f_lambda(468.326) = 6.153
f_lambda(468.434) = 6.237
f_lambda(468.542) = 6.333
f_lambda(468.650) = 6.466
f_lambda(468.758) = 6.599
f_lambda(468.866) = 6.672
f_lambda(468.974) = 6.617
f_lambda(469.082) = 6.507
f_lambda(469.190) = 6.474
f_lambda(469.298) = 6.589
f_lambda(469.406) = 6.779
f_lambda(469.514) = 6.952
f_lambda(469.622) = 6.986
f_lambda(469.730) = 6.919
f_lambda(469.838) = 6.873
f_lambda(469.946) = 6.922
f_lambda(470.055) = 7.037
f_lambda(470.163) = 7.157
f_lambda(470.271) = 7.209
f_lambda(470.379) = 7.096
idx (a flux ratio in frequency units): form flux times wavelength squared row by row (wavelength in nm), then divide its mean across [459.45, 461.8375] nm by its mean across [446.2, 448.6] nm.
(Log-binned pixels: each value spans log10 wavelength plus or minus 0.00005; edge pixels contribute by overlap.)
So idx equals 1.5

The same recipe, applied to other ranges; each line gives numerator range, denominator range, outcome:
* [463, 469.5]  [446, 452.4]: 1.33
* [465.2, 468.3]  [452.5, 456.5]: 1.21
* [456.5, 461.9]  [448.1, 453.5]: 1.28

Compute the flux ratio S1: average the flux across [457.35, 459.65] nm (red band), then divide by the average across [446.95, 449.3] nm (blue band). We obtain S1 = 1.3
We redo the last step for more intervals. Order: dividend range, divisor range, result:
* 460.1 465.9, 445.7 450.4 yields 1.31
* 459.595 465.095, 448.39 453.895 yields 1.23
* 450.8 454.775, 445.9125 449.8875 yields 1.08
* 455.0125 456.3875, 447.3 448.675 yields 1.26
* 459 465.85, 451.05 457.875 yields 1.12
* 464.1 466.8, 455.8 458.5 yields 1.00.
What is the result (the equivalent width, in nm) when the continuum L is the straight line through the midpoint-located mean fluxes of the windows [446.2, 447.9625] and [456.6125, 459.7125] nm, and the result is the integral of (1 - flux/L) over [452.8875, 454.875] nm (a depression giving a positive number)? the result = 0.176 nm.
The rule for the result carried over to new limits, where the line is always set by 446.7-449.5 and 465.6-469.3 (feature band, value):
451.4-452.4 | -0.08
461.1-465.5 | -0.28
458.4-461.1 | -0.26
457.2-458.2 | -0.15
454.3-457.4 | -0.39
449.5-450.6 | -0.15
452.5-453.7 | 0.18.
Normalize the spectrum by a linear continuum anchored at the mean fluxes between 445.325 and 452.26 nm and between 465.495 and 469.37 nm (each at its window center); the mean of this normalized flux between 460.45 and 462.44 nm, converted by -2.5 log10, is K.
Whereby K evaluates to -0.142 mag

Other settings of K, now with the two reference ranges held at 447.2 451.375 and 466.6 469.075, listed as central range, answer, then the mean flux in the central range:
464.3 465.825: -0.04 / 6.23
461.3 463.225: -0.11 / 6.46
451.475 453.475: 0.07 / 5.01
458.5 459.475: -0.08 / 6.09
